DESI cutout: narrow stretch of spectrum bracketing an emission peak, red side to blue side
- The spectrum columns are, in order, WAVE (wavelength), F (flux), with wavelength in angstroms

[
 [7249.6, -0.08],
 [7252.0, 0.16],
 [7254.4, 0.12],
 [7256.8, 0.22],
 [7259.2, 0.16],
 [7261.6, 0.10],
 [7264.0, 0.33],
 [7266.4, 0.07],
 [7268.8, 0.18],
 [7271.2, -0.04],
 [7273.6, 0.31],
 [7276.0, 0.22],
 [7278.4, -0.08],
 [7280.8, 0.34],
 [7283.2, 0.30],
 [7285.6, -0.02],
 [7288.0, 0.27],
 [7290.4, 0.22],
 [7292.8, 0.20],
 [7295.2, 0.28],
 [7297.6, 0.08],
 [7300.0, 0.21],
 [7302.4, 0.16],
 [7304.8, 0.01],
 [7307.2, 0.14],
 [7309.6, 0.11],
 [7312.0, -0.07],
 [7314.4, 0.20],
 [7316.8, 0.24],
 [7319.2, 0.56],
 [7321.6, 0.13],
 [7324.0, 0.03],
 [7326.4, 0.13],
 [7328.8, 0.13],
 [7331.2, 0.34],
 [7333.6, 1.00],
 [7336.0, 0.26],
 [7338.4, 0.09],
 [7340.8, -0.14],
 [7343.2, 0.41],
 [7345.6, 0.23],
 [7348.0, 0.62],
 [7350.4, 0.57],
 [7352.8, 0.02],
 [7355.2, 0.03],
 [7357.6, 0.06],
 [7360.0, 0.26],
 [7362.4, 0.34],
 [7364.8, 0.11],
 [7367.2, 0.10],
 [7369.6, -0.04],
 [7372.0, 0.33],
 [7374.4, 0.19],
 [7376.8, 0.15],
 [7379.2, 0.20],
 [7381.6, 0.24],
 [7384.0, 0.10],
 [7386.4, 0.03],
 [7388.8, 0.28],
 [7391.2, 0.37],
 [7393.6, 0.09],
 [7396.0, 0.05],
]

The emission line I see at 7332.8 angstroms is [S II] 6716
